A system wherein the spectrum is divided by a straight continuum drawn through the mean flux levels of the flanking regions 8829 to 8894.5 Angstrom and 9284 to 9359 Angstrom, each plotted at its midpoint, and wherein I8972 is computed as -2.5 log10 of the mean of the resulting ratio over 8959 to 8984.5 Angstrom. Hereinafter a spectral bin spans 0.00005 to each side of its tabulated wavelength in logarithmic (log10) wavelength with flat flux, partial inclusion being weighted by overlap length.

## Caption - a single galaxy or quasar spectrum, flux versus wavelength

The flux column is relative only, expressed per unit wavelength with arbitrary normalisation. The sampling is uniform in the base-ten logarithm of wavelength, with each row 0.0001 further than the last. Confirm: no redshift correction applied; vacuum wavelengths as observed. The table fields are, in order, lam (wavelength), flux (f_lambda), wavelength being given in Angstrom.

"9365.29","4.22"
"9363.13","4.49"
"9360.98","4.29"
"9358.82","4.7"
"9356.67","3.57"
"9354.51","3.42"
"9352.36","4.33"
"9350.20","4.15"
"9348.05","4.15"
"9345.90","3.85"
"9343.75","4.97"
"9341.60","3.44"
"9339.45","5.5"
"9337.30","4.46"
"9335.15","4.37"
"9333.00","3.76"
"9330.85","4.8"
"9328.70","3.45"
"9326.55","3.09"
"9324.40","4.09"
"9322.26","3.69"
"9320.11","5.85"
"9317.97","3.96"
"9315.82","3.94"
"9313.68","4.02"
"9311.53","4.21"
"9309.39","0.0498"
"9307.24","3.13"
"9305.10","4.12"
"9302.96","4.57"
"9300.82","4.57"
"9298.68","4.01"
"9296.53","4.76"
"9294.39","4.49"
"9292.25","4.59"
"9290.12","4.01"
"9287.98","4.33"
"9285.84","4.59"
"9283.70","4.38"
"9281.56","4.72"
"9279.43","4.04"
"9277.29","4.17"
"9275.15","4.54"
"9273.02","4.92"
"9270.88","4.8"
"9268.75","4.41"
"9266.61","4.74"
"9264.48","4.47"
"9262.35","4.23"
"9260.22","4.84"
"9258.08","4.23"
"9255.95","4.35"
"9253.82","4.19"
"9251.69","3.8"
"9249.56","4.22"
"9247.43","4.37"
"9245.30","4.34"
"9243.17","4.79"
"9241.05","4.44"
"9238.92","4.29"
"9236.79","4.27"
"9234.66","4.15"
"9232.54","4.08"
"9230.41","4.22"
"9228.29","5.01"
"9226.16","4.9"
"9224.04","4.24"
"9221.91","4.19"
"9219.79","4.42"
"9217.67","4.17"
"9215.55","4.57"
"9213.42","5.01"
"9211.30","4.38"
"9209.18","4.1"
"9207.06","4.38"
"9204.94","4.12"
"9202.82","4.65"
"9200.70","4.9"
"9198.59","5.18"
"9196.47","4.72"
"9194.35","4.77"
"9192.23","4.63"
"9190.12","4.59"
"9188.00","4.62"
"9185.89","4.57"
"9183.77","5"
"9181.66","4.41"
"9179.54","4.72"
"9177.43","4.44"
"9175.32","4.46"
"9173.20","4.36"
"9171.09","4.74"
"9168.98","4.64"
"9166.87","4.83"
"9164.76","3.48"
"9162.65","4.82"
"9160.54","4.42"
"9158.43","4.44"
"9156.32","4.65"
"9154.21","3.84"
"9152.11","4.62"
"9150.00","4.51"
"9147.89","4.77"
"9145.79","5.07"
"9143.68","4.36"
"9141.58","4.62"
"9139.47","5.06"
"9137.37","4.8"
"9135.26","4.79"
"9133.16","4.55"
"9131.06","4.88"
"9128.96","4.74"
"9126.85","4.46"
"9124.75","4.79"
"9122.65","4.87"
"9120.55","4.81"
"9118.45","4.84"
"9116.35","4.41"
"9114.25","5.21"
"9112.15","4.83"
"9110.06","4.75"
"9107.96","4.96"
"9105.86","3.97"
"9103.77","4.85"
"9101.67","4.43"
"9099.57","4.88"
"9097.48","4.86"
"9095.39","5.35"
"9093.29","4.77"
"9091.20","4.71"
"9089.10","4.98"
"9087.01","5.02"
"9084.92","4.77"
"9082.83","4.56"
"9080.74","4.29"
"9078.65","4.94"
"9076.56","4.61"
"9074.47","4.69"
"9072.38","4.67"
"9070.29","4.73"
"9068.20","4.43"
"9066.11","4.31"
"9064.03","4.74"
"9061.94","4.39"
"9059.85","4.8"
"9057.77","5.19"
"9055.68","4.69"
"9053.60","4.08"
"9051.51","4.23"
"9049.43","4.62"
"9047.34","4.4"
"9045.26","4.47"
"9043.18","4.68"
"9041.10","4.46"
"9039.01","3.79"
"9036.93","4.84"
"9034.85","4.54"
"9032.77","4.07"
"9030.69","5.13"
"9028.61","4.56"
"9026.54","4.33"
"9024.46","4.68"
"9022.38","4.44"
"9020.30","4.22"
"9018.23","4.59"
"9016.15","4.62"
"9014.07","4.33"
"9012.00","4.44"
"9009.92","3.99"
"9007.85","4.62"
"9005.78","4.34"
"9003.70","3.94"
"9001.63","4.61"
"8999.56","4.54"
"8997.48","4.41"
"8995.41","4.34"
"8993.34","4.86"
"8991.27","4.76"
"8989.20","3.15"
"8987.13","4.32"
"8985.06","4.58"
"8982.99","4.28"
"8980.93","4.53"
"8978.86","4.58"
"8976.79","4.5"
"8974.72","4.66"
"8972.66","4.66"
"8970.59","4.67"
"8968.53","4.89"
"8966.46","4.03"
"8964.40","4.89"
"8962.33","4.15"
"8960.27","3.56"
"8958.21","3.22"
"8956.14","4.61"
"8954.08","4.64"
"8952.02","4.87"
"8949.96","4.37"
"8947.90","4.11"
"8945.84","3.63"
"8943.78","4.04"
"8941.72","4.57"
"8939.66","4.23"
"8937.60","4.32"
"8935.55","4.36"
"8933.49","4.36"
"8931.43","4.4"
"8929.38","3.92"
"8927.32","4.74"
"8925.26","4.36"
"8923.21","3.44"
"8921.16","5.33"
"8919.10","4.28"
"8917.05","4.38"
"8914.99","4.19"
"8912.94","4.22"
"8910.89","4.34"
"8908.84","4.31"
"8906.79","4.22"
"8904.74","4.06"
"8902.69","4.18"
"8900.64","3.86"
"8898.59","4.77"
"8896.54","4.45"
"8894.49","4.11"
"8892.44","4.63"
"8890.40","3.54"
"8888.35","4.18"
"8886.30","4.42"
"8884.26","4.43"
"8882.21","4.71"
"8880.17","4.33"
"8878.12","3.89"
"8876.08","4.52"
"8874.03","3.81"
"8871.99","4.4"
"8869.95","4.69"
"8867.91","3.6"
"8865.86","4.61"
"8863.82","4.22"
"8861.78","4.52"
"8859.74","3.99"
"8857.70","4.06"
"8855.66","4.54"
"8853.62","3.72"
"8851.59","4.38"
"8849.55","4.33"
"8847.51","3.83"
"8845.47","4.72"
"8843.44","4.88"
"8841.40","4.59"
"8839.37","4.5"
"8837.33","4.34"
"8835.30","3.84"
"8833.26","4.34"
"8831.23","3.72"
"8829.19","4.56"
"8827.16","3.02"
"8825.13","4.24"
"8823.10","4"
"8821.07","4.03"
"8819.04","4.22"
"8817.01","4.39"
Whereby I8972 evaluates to -0.05 mag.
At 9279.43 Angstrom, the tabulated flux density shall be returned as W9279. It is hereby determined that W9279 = 4.04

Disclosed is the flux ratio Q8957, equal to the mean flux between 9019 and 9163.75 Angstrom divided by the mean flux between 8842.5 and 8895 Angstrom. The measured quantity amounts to 1.09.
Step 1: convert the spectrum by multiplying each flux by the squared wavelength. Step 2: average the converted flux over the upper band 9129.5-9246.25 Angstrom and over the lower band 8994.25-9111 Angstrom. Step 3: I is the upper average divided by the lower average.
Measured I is 1.0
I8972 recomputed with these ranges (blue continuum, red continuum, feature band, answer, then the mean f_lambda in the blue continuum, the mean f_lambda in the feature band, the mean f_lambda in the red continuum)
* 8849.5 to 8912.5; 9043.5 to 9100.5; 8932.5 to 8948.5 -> 0.045 mag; 4.25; 4.2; 4.67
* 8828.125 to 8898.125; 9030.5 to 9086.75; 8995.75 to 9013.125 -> 0.029 mag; 4.28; 4.36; 4.56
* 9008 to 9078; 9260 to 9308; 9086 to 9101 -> -0.100 mag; 4.51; 4.93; 4.41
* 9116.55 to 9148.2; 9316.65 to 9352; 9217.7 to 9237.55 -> 0.031 mag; 4.75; 4.38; 4.22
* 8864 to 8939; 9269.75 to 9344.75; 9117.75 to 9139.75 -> -0.131 mag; 4.29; 4.77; 4.18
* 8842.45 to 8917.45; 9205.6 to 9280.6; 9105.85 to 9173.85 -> -0.067 mag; 4.27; 4.64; 4.41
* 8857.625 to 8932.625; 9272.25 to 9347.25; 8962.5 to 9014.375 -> -0.046 mag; 4.28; 4.43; 4.15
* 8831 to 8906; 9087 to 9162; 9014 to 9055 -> 0.024 mag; 4.27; 4.46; 4.71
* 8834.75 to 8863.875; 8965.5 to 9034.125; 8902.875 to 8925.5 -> 0.022 mag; 4.31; 4.28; 4.45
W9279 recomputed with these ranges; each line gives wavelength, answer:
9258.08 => 4.23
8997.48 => 4.41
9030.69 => 5.13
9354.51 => 3.42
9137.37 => 4.8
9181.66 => 4.41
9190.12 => 4.59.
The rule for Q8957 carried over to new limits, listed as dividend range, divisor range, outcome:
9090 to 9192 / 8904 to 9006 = 1.07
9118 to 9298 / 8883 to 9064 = 1.03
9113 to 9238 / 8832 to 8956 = 1.07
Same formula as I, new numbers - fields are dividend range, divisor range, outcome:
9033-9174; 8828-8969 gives 1.13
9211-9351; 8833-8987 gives 1.07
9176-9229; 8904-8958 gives 1.13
